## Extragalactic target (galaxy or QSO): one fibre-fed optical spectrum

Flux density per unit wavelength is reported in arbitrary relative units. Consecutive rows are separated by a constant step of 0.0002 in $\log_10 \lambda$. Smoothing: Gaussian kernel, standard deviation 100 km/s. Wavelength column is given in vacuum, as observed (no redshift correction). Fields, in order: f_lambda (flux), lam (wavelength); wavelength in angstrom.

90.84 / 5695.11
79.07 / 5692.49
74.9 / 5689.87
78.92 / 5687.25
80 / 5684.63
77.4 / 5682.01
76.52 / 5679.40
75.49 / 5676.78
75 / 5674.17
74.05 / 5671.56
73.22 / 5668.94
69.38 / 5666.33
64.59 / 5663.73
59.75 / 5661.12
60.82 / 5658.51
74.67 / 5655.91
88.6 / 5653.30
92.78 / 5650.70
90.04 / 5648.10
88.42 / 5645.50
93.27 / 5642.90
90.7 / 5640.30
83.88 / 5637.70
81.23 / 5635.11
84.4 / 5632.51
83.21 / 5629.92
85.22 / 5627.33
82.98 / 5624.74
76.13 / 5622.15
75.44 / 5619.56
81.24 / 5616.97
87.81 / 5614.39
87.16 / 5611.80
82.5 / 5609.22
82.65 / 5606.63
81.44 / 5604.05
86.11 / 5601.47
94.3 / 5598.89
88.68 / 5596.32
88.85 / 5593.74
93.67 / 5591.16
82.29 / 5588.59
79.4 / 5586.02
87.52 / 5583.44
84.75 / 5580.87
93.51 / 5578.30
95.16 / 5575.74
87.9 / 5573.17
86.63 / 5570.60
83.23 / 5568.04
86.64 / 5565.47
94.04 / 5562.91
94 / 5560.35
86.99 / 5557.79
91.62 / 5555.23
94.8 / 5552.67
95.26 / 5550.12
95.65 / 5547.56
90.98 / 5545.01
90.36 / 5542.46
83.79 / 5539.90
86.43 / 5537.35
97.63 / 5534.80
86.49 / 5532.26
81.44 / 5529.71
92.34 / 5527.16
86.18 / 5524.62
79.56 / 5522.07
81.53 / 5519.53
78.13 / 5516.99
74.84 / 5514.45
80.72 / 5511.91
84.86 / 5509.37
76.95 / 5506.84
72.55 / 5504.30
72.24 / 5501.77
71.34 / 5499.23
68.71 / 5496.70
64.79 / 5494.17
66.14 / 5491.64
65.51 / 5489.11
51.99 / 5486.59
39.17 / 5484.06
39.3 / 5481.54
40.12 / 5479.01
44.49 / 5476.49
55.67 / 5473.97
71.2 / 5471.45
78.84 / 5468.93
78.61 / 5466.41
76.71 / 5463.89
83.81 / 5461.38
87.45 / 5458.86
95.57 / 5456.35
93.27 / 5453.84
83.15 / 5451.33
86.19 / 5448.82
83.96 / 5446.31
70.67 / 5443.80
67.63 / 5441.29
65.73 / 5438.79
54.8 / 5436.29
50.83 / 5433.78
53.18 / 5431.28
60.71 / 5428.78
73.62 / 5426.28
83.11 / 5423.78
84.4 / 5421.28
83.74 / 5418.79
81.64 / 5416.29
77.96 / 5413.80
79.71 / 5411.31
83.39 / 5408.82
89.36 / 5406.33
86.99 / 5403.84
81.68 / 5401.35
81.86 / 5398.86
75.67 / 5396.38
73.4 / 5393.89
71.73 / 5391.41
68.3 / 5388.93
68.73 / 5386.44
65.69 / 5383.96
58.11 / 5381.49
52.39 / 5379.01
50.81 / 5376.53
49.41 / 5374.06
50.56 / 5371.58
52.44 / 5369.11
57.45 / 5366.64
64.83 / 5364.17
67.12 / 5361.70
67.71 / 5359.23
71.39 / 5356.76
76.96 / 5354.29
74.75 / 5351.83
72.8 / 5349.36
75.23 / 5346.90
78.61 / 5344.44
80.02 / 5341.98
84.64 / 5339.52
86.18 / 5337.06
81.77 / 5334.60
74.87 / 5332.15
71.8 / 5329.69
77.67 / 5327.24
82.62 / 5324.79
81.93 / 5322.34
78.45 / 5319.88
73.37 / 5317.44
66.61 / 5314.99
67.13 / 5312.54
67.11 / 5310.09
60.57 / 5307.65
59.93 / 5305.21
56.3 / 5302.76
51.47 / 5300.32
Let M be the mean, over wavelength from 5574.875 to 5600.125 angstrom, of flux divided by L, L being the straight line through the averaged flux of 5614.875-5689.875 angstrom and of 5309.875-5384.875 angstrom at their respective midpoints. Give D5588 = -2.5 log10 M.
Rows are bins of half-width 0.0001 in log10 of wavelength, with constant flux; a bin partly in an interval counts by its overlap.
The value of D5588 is -0.15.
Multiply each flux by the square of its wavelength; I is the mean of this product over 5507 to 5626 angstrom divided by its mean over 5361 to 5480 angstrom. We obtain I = 1.3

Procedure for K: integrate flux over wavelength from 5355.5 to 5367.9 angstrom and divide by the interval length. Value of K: 65.7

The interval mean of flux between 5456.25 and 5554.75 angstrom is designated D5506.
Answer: 75.9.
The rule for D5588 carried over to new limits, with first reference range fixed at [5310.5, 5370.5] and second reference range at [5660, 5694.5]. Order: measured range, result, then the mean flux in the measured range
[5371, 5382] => 0.377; 51.9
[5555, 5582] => -0.207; 89.4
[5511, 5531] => -0.112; 81.8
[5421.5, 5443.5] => 0.136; 65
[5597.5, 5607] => -0.170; 86.6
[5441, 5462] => -0.145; 84.2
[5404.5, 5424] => -0.131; 83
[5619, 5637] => -0.105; 81.6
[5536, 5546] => -0.188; 87.8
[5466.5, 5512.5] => 0.158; 63.7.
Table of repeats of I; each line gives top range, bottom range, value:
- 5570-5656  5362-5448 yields 1.34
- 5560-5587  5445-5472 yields 1.10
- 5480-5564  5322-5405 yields 1.19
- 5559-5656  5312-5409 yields 1.32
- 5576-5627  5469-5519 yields 1.37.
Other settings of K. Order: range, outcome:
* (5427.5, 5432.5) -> 57.1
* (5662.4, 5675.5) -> 71.3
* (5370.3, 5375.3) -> 50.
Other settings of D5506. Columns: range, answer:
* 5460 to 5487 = 60.3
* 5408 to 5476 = 75.4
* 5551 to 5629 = 86.8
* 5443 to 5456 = 84.7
